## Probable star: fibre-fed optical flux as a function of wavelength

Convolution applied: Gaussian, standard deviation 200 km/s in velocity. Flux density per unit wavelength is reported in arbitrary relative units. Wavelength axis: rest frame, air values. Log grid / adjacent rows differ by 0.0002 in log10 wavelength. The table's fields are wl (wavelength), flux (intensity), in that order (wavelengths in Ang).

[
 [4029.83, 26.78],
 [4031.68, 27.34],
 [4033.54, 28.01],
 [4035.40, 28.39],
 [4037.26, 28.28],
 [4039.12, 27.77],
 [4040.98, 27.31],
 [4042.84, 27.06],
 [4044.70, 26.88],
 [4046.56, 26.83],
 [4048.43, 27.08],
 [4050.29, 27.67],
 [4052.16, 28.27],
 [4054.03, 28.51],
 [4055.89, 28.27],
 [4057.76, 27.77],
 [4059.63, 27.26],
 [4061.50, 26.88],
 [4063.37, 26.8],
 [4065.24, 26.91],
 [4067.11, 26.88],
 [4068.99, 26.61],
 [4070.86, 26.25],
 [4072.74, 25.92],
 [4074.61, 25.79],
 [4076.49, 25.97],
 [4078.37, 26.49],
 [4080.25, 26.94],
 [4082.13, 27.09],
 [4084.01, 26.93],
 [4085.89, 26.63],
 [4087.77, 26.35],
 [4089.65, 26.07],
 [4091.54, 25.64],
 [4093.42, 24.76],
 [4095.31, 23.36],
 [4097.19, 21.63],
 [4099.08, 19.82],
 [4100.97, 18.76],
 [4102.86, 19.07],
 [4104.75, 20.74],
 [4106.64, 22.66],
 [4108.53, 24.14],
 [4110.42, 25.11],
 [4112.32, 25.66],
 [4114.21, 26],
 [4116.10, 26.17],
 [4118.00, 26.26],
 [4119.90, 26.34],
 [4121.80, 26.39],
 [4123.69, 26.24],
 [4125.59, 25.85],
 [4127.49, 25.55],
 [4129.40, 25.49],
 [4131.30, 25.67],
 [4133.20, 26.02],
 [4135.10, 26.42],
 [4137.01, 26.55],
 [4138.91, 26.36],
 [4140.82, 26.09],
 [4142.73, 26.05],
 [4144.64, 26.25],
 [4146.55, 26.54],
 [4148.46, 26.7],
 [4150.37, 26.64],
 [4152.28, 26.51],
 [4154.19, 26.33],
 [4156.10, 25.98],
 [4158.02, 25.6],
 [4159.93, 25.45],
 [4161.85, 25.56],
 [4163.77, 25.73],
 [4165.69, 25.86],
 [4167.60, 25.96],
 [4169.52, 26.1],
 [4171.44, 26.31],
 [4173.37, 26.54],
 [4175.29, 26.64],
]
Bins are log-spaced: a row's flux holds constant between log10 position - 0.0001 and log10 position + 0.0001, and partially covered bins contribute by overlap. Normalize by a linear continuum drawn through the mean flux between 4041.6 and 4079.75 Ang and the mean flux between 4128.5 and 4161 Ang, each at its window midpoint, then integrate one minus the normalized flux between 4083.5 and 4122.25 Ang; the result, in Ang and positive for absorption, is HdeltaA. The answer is 3.53 Ang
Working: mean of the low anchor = 27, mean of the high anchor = 26.2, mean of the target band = 24.2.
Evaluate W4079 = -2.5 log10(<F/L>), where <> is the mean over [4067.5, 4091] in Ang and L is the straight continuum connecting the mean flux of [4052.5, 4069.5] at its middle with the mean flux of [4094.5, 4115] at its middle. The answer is -0.05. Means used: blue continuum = 27.4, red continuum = 22.4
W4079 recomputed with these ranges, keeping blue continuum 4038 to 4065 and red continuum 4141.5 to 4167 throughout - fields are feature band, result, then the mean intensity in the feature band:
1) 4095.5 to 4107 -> 0.289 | 20.5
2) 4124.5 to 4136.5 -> 0.023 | 25.9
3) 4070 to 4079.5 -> 0.043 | 26.1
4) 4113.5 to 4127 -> 0.015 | 26.2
